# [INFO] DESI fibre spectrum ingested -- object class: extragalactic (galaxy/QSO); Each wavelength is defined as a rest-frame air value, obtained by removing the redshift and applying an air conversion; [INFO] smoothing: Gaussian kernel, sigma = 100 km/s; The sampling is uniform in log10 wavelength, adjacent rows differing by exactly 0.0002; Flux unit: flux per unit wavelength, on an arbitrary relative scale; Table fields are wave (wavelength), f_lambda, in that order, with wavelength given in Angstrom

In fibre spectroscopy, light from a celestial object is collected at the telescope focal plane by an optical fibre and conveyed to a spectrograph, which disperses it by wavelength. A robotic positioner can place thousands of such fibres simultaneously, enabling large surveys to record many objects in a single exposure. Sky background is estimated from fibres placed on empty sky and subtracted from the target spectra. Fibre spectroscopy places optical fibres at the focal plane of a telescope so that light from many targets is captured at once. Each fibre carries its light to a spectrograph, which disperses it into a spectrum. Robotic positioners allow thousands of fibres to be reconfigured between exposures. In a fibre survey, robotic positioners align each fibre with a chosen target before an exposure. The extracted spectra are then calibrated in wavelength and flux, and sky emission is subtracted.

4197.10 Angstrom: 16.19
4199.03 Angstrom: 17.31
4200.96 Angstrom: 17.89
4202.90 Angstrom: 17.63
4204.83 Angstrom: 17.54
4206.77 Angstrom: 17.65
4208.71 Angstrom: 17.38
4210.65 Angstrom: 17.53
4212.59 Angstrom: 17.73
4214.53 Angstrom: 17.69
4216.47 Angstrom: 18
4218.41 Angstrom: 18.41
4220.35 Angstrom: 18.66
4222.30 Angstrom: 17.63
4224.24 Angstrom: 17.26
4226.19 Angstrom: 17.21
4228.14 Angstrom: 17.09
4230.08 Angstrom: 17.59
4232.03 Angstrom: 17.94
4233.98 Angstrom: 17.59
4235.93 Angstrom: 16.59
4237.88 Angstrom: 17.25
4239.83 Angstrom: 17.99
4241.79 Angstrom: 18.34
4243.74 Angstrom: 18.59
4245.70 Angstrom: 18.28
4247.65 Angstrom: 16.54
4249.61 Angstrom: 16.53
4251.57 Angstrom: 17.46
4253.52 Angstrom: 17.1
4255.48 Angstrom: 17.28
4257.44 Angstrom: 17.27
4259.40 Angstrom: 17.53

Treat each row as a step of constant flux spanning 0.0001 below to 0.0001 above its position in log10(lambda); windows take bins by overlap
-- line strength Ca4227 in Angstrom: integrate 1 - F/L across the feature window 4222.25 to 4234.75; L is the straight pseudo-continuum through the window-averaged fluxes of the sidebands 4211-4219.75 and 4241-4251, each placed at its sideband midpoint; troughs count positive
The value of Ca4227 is 0.3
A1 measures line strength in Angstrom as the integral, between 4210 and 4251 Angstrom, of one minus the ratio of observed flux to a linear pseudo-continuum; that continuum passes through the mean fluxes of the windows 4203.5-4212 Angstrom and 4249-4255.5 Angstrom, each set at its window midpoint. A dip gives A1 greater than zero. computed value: -0.76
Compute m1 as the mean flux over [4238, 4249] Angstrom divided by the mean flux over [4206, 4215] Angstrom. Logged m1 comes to 1.01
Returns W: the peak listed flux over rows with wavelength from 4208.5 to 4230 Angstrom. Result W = 18.66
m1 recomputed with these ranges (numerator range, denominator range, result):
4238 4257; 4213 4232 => 0.99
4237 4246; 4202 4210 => 1.03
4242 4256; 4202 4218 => 0.99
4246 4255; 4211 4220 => 0.95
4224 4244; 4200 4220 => 0.99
